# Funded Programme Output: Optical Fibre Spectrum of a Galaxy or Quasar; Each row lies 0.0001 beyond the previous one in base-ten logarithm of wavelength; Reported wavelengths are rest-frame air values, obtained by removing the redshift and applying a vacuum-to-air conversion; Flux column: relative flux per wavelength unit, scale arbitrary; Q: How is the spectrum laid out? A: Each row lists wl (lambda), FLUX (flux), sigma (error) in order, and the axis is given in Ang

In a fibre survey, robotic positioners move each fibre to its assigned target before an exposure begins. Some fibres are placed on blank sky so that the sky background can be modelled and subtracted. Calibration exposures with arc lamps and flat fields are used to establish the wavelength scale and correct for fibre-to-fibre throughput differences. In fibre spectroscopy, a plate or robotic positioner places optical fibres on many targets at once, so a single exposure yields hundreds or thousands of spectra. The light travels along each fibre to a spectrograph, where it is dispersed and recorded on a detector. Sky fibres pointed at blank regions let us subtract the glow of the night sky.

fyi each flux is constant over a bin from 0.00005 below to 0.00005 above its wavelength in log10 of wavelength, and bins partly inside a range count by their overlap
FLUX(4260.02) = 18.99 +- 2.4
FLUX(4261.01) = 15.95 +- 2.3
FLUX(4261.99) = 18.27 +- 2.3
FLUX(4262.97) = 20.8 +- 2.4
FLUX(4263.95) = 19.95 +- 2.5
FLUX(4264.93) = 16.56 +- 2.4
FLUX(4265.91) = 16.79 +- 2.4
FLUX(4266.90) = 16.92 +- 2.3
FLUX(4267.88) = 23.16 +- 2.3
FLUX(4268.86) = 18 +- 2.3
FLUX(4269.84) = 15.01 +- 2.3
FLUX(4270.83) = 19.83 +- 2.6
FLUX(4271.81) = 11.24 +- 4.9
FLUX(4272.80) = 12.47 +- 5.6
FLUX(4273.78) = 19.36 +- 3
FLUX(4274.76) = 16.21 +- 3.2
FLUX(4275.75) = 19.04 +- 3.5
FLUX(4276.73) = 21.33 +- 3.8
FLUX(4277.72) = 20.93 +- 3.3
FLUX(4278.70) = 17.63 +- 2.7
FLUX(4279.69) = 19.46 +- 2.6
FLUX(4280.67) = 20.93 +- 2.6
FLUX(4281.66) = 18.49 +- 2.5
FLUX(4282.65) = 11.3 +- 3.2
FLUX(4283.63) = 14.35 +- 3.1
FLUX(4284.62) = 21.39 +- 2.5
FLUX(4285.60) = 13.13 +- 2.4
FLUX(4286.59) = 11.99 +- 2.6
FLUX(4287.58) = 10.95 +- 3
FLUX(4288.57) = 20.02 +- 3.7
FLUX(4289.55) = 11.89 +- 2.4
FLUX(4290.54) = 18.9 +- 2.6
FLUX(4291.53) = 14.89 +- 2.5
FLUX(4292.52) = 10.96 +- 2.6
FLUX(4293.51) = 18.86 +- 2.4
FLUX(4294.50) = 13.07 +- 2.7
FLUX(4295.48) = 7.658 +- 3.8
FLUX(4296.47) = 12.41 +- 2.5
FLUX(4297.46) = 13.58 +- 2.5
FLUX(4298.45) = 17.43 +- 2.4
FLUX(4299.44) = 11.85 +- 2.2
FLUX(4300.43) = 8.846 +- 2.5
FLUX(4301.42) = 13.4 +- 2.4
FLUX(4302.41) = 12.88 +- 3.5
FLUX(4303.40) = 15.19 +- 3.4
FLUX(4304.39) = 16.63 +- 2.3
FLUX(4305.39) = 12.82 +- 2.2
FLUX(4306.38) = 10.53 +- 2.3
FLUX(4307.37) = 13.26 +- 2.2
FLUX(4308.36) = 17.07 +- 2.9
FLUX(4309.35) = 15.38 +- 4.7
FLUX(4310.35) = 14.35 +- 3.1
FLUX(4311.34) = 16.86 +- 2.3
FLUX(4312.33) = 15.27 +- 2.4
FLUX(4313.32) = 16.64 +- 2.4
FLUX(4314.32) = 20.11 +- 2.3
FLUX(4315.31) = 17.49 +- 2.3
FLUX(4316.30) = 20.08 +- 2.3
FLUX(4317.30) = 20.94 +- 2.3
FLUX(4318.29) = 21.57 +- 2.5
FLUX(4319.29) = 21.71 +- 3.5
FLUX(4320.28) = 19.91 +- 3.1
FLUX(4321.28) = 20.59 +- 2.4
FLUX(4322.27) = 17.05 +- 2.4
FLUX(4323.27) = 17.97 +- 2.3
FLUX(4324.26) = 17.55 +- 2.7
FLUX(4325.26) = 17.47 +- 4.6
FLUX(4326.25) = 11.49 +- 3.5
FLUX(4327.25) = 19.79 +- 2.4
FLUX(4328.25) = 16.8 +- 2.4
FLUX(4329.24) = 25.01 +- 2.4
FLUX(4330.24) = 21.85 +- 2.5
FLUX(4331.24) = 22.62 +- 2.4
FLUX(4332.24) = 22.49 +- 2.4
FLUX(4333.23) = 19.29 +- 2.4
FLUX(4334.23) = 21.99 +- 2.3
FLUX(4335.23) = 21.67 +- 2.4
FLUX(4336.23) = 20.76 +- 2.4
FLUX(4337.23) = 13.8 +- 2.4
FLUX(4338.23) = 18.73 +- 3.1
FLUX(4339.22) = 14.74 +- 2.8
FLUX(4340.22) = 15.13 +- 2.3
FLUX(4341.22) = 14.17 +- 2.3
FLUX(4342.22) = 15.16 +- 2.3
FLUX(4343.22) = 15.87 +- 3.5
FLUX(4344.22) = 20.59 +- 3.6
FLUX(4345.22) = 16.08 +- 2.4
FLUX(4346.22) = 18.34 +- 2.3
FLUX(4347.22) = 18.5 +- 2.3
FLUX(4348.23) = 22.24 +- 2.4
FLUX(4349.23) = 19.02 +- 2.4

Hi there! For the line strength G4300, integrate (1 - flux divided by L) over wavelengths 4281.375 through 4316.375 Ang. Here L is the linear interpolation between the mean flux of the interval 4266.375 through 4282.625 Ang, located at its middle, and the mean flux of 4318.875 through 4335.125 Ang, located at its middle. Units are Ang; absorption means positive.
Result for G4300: 7.65 Ang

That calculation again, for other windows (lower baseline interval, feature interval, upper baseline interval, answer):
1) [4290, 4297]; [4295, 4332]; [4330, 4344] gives -1.3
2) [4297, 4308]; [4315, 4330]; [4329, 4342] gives -2.0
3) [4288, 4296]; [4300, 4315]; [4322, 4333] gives 1.7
